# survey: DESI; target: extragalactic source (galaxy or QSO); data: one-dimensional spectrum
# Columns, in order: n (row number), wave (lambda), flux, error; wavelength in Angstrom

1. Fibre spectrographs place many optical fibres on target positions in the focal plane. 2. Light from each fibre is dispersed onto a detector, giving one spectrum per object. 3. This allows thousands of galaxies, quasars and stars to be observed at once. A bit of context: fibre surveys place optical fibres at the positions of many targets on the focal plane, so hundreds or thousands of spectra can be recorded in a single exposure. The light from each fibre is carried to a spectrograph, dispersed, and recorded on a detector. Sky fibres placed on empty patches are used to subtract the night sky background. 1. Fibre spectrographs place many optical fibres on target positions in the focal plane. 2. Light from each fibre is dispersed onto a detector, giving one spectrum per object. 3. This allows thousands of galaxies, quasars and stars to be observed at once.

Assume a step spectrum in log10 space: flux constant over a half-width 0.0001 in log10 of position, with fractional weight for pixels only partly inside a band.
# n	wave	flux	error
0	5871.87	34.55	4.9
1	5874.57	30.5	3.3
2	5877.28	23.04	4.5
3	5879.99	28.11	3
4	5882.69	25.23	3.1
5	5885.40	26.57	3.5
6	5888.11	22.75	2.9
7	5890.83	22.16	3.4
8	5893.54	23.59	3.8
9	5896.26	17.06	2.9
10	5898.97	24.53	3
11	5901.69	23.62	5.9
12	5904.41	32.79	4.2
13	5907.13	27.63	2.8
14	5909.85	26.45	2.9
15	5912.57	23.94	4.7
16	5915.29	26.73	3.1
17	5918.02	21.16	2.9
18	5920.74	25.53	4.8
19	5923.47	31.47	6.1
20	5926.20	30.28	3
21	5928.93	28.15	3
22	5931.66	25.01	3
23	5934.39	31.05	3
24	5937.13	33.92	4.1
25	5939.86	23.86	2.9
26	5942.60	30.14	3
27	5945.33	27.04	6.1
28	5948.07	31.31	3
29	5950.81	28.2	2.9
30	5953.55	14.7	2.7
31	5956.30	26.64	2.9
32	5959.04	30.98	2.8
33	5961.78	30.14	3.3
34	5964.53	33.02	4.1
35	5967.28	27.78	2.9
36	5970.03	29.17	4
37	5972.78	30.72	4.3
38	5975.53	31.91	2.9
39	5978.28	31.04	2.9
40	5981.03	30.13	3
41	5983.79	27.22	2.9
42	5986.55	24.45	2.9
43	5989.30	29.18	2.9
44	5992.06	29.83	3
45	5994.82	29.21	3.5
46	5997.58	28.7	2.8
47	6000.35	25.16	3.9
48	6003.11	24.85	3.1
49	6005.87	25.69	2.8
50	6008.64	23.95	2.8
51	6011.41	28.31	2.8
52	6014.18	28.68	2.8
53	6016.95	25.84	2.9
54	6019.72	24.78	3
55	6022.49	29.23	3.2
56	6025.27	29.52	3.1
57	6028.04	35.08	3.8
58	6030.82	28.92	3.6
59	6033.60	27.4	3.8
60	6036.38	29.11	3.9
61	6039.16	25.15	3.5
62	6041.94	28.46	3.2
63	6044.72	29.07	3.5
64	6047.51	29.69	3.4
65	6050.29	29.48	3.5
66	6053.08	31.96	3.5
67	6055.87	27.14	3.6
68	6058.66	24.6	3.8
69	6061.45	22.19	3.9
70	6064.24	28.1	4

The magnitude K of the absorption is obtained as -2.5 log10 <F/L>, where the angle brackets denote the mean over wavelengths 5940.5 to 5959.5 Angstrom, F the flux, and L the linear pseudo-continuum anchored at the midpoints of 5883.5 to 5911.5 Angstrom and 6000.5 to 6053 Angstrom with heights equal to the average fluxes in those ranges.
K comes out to -0.03 mag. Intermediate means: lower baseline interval 24.7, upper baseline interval 28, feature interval 26.7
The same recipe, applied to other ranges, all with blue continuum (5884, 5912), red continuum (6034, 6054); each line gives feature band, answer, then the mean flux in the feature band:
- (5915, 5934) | -0.07 mag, 27.1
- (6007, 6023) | 0.05 mag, 26.6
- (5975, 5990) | -0.07 mag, 28.8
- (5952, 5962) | 0.05 mag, 25.1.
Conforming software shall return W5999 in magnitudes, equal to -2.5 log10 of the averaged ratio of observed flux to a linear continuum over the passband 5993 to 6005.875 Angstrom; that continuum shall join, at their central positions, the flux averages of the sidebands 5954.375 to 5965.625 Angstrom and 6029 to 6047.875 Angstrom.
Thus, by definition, 0.07 mag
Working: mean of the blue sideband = 29.4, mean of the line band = 26.9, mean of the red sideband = 28.3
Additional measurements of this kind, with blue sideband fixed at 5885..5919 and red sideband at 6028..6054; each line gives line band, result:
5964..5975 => -0.13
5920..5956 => -0.08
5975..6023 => 0.00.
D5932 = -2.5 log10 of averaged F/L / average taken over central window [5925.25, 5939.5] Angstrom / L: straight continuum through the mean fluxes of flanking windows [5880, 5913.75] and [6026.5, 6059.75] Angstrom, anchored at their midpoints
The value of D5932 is -0.14 mag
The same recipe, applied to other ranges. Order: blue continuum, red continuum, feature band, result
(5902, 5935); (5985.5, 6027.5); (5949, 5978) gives -0.04 mag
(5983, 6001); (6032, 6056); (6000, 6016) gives 0.08 mag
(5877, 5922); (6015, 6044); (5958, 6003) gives -0.08 mag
